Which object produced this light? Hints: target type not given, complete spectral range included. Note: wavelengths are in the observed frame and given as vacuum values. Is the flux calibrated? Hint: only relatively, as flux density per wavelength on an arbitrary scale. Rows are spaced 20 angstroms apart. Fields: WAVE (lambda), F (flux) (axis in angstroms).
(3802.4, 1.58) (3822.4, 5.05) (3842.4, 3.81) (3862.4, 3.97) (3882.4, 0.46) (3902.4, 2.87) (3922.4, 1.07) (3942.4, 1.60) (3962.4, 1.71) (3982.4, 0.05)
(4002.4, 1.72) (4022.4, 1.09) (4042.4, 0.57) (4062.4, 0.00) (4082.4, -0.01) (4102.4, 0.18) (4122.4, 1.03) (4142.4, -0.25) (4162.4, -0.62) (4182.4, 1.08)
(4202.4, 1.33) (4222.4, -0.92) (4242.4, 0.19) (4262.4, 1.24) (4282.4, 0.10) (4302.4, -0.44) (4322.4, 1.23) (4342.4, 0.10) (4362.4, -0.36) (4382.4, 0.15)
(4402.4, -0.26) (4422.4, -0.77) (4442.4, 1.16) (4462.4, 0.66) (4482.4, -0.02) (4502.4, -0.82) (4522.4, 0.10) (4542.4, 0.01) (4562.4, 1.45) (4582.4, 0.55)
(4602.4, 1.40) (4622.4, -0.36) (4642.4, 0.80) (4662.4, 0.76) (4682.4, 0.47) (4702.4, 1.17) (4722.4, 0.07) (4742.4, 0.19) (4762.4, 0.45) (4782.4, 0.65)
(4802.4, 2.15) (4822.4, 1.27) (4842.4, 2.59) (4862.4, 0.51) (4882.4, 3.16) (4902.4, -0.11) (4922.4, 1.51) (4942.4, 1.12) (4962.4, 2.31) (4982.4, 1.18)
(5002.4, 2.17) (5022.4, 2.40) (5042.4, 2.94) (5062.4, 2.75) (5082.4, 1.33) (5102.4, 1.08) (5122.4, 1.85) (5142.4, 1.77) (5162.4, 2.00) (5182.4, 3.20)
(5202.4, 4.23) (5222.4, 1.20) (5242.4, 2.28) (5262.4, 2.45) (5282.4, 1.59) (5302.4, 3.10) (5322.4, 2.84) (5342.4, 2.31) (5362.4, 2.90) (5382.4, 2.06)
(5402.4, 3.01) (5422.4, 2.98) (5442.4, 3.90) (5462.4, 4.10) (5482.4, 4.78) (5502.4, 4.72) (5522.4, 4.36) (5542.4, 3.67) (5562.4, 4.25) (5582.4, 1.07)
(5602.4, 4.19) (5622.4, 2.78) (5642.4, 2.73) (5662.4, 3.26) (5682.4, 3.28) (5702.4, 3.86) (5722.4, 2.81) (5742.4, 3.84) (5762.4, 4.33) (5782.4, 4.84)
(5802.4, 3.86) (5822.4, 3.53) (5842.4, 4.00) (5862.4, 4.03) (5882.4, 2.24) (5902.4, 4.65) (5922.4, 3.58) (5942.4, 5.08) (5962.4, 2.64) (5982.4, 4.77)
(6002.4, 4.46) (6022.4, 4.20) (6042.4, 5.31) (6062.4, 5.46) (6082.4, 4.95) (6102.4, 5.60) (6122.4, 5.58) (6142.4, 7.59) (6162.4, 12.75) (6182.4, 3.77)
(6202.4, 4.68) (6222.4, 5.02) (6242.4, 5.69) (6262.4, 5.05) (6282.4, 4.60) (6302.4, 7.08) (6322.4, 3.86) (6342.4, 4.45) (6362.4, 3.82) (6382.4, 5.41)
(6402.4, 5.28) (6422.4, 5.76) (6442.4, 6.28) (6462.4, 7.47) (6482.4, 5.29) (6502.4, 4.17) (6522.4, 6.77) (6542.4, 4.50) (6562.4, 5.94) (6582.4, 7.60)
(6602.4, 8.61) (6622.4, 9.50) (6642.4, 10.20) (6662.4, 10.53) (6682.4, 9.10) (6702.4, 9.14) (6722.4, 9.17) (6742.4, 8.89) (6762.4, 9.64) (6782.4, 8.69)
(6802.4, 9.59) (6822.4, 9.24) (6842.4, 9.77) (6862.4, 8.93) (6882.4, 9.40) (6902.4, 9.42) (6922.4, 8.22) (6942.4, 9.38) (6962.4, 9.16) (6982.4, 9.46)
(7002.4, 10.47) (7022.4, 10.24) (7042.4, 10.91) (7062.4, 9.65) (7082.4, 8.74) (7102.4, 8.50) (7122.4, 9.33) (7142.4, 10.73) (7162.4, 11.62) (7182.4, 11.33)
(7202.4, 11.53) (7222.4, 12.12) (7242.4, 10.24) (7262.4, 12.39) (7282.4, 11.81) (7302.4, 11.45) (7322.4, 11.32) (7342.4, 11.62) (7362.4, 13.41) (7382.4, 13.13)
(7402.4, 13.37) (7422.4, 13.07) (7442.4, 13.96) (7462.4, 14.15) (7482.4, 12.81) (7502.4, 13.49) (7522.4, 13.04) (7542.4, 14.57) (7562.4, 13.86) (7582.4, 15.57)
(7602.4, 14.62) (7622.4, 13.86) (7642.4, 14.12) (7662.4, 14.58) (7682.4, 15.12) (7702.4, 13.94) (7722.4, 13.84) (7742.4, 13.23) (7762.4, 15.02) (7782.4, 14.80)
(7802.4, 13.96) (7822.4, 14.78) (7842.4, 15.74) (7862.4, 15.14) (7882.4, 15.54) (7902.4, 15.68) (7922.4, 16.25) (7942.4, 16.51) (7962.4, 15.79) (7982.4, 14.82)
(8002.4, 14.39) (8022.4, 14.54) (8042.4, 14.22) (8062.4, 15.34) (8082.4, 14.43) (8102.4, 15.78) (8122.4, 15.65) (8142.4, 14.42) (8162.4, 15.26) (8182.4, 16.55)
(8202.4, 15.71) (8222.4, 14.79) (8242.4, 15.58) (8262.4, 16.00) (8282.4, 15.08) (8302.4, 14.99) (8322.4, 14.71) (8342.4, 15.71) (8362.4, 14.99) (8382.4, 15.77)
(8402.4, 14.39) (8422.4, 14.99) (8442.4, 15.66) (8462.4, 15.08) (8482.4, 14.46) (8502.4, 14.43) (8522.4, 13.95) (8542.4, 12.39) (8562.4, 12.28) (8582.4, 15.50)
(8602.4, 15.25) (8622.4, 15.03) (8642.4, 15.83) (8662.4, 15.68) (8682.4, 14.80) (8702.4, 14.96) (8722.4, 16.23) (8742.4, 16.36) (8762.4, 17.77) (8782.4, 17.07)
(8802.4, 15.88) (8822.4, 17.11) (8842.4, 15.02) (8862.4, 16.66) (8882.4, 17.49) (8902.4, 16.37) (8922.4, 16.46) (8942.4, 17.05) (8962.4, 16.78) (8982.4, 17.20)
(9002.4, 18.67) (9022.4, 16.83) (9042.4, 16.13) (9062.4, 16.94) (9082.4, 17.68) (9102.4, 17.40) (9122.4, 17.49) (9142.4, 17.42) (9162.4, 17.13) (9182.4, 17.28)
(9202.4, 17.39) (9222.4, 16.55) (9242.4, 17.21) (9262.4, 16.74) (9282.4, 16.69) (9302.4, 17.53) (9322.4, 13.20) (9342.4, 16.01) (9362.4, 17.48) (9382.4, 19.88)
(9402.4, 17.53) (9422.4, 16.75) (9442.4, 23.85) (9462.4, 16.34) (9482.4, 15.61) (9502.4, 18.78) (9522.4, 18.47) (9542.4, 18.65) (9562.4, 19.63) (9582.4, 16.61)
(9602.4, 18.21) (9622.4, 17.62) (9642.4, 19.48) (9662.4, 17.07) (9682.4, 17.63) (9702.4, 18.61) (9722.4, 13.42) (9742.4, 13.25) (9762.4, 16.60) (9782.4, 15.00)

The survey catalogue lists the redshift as 0.65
